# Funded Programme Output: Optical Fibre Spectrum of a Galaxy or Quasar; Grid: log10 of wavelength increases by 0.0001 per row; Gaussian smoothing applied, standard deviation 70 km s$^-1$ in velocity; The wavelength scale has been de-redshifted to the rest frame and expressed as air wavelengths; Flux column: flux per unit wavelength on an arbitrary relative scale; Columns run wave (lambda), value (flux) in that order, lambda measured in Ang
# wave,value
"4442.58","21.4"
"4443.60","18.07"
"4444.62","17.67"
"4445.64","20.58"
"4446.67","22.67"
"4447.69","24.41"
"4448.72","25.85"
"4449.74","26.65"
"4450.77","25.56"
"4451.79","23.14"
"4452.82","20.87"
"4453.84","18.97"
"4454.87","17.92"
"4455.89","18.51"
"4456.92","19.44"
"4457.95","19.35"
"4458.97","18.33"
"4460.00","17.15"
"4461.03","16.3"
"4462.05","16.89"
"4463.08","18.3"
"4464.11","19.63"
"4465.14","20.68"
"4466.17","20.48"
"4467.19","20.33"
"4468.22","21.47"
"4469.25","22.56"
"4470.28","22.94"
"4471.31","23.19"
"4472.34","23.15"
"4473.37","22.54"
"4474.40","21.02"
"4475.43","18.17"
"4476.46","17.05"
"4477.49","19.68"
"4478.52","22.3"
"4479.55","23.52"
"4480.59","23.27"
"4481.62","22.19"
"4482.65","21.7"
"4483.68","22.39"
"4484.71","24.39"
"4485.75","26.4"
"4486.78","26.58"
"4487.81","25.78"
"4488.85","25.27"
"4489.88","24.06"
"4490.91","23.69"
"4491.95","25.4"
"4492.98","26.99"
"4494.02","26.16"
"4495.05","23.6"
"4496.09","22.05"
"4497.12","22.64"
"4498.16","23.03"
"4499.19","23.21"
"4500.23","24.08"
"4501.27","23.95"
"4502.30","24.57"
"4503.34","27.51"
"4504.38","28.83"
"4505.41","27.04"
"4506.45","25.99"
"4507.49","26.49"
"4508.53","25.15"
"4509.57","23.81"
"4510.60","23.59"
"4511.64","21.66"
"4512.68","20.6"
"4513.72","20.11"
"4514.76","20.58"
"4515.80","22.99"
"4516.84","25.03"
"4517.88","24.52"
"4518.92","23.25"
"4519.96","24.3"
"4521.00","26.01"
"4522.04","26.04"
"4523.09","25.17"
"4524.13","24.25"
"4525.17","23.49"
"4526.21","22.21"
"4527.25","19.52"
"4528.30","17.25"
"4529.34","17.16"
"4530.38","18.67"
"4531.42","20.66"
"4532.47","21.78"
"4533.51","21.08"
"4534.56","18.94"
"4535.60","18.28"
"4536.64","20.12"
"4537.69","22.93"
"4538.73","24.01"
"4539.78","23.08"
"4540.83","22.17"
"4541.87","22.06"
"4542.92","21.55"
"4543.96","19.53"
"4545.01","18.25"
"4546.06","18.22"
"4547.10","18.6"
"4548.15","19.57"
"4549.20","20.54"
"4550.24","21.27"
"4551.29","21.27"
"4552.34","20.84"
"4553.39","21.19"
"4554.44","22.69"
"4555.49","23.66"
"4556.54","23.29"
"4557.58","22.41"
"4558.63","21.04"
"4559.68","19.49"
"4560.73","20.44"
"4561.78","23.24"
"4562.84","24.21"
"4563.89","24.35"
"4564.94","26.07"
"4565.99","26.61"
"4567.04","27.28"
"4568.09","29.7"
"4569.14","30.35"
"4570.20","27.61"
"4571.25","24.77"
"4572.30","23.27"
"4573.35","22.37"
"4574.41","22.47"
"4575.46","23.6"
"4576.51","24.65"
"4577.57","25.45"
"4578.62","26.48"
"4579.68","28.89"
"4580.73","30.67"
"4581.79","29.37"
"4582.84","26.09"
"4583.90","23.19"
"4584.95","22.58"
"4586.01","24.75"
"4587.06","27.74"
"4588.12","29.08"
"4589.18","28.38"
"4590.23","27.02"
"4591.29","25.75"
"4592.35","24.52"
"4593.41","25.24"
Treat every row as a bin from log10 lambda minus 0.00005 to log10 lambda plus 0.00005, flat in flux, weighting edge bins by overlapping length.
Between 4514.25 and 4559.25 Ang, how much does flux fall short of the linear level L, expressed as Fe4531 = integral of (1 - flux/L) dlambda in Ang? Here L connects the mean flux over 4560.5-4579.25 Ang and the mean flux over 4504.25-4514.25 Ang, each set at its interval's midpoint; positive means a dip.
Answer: 5.5 Ang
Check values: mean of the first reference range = 24.2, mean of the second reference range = 25.2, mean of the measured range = 21.6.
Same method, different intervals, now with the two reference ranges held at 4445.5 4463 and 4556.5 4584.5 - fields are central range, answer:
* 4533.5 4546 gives 1.6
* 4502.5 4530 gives -0.6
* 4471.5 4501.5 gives -1.8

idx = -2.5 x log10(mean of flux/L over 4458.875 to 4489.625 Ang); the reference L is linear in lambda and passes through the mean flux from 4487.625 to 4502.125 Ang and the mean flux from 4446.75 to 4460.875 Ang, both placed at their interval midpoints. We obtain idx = 0.06 mag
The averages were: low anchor 21.2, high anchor 24.3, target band 21.5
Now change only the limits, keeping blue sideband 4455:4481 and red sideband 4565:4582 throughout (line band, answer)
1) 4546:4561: 0.196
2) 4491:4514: -0.102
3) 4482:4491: -0.152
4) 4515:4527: -0.036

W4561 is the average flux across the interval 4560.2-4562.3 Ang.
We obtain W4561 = 21.8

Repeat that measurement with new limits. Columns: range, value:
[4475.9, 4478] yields 18.4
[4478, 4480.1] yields 22.8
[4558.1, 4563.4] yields 21.7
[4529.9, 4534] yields 20.6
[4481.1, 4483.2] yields 22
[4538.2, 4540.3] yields 23.5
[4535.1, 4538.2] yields 20.4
